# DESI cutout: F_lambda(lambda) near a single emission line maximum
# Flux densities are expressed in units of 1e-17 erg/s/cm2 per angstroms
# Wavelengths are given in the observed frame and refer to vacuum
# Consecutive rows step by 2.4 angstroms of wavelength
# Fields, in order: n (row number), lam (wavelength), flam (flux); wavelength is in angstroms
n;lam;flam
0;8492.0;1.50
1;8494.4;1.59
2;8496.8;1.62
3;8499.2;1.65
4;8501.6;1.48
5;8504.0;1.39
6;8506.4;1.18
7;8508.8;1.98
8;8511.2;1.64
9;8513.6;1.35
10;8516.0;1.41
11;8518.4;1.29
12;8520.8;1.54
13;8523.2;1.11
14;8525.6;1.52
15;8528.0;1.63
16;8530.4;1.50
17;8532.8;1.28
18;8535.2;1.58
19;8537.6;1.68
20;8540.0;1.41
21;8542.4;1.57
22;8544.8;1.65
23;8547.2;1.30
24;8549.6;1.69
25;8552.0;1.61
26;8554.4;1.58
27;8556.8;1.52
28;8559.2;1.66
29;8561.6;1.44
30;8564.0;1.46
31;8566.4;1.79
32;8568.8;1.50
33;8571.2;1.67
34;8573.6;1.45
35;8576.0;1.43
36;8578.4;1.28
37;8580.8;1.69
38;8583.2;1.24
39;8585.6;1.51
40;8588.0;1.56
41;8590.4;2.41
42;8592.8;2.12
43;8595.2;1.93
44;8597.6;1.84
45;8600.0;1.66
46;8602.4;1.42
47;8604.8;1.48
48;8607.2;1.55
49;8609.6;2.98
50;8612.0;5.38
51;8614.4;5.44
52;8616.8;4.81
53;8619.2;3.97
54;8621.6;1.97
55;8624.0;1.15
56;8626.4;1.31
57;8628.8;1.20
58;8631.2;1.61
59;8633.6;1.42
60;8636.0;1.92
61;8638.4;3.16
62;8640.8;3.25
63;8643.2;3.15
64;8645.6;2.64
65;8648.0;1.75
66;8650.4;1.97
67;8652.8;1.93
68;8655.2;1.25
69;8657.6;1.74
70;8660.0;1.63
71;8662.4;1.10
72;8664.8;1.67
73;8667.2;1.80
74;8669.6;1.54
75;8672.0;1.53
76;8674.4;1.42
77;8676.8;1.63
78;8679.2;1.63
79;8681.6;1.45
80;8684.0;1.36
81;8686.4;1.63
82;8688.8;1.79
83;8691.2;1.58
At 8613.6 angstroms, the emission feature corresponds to H-alpha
